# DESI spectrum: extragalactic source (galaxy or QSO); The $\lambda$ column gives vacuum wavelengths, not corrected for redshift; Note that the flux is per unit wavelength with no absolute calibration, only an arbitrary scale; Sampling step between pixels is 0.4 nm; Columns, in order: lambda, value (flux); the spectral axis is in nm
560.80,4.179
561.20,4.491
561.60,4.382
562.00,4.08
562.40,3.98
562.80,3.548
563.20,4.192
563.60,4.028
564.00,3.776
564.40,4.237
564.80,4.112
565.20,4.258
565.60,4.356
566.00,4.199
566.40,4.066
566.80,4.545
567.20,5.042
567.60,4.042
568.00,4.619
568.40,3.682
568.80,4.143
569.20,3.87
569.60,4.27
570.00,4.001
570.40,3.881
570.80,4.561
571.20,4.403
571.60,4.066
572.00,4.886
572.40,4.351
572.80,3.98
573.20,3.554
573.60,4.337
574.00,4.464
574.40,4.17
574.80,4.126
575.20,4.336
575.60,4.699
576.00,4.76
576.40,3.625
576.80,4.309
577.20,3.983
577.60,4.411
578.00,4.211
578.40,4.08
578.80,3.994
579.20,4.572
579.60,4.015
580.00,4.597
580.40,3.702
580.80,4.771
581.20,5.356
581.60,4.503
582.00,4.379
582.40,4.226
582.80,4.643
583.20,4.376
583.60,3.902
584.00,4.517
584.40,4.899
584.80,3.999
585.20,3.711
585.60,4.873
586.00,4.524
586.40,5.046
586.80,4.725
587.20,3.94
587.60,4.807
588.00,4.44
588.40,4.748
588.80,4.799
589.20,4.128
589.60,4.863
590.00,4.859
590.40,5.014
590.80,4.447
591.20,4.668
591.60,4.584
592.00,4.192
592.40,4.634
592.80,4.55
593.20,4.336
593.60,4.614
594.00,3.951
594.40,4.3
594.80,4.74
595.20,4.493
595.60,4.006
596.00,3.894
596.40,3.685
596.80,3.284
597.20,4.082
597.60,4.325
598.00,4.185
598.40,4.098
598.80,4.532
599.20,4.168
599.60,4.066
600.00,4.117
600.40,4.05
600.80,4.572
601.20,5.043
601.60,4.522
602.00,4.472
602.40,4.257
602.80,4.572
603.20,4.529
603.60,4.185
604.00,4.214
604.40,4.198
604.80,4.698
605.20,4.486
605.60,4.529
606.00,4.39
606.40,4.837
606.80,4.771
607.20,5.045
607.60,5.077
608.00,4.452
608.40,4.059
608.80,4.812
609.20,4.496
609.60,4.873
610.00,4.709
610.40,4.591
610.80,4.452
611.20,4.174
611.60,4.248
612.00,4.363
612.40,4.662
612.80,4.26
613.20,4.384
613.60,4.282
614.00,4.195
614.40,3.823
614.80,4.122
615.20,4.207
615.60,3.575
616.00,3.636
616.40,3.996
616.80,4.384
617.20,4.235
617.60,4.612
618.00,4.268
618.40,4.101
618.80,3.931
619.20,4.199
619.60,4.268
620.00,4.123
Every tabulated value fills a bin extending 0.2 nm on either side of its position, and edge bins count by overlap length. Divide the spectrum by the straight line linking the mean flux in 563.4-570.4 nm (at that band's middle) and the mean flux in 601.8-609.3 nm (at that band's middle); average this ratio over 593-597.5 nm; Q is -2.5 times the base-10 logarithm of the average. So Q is 0.08 mag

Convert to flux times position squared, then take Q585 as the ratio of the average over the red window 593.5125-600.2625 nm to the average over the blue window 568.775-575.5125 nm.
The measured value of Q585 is 1.1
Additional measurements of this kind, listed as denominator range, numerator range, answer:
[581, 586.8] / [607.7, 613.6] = 1.09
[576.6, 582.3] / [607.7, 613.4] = 1.14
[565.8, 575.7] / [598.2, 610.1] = 1.19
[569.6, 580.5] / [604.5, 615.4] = 1.19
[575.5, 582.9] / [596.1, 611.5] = 1.10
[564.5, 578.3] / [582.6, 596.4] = 1.12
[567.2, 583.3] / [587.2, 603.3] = 1.10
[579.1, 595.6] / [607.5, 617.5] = 1.04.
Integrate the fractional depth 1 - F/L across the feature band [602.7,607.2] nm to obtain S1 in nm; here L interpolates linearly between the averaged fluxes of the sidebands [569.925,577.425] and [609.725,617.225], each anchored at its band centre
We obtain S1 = -0.298 nm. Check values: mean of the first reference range 4.24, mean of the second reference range 4.23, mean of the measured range 4.51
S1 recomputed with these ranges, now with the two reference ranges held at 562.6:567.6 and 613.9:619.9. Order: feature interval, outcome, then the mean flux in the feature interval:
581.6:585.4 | -0.13 nm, 4.31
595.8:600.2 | 0.10 nm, 4.04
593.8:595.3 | -0.08 nm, 4.36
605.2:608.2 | -0.43 nm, 4.71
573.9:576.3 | -0.13 nm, 4.39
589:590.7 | -0.23 nm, 4.7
